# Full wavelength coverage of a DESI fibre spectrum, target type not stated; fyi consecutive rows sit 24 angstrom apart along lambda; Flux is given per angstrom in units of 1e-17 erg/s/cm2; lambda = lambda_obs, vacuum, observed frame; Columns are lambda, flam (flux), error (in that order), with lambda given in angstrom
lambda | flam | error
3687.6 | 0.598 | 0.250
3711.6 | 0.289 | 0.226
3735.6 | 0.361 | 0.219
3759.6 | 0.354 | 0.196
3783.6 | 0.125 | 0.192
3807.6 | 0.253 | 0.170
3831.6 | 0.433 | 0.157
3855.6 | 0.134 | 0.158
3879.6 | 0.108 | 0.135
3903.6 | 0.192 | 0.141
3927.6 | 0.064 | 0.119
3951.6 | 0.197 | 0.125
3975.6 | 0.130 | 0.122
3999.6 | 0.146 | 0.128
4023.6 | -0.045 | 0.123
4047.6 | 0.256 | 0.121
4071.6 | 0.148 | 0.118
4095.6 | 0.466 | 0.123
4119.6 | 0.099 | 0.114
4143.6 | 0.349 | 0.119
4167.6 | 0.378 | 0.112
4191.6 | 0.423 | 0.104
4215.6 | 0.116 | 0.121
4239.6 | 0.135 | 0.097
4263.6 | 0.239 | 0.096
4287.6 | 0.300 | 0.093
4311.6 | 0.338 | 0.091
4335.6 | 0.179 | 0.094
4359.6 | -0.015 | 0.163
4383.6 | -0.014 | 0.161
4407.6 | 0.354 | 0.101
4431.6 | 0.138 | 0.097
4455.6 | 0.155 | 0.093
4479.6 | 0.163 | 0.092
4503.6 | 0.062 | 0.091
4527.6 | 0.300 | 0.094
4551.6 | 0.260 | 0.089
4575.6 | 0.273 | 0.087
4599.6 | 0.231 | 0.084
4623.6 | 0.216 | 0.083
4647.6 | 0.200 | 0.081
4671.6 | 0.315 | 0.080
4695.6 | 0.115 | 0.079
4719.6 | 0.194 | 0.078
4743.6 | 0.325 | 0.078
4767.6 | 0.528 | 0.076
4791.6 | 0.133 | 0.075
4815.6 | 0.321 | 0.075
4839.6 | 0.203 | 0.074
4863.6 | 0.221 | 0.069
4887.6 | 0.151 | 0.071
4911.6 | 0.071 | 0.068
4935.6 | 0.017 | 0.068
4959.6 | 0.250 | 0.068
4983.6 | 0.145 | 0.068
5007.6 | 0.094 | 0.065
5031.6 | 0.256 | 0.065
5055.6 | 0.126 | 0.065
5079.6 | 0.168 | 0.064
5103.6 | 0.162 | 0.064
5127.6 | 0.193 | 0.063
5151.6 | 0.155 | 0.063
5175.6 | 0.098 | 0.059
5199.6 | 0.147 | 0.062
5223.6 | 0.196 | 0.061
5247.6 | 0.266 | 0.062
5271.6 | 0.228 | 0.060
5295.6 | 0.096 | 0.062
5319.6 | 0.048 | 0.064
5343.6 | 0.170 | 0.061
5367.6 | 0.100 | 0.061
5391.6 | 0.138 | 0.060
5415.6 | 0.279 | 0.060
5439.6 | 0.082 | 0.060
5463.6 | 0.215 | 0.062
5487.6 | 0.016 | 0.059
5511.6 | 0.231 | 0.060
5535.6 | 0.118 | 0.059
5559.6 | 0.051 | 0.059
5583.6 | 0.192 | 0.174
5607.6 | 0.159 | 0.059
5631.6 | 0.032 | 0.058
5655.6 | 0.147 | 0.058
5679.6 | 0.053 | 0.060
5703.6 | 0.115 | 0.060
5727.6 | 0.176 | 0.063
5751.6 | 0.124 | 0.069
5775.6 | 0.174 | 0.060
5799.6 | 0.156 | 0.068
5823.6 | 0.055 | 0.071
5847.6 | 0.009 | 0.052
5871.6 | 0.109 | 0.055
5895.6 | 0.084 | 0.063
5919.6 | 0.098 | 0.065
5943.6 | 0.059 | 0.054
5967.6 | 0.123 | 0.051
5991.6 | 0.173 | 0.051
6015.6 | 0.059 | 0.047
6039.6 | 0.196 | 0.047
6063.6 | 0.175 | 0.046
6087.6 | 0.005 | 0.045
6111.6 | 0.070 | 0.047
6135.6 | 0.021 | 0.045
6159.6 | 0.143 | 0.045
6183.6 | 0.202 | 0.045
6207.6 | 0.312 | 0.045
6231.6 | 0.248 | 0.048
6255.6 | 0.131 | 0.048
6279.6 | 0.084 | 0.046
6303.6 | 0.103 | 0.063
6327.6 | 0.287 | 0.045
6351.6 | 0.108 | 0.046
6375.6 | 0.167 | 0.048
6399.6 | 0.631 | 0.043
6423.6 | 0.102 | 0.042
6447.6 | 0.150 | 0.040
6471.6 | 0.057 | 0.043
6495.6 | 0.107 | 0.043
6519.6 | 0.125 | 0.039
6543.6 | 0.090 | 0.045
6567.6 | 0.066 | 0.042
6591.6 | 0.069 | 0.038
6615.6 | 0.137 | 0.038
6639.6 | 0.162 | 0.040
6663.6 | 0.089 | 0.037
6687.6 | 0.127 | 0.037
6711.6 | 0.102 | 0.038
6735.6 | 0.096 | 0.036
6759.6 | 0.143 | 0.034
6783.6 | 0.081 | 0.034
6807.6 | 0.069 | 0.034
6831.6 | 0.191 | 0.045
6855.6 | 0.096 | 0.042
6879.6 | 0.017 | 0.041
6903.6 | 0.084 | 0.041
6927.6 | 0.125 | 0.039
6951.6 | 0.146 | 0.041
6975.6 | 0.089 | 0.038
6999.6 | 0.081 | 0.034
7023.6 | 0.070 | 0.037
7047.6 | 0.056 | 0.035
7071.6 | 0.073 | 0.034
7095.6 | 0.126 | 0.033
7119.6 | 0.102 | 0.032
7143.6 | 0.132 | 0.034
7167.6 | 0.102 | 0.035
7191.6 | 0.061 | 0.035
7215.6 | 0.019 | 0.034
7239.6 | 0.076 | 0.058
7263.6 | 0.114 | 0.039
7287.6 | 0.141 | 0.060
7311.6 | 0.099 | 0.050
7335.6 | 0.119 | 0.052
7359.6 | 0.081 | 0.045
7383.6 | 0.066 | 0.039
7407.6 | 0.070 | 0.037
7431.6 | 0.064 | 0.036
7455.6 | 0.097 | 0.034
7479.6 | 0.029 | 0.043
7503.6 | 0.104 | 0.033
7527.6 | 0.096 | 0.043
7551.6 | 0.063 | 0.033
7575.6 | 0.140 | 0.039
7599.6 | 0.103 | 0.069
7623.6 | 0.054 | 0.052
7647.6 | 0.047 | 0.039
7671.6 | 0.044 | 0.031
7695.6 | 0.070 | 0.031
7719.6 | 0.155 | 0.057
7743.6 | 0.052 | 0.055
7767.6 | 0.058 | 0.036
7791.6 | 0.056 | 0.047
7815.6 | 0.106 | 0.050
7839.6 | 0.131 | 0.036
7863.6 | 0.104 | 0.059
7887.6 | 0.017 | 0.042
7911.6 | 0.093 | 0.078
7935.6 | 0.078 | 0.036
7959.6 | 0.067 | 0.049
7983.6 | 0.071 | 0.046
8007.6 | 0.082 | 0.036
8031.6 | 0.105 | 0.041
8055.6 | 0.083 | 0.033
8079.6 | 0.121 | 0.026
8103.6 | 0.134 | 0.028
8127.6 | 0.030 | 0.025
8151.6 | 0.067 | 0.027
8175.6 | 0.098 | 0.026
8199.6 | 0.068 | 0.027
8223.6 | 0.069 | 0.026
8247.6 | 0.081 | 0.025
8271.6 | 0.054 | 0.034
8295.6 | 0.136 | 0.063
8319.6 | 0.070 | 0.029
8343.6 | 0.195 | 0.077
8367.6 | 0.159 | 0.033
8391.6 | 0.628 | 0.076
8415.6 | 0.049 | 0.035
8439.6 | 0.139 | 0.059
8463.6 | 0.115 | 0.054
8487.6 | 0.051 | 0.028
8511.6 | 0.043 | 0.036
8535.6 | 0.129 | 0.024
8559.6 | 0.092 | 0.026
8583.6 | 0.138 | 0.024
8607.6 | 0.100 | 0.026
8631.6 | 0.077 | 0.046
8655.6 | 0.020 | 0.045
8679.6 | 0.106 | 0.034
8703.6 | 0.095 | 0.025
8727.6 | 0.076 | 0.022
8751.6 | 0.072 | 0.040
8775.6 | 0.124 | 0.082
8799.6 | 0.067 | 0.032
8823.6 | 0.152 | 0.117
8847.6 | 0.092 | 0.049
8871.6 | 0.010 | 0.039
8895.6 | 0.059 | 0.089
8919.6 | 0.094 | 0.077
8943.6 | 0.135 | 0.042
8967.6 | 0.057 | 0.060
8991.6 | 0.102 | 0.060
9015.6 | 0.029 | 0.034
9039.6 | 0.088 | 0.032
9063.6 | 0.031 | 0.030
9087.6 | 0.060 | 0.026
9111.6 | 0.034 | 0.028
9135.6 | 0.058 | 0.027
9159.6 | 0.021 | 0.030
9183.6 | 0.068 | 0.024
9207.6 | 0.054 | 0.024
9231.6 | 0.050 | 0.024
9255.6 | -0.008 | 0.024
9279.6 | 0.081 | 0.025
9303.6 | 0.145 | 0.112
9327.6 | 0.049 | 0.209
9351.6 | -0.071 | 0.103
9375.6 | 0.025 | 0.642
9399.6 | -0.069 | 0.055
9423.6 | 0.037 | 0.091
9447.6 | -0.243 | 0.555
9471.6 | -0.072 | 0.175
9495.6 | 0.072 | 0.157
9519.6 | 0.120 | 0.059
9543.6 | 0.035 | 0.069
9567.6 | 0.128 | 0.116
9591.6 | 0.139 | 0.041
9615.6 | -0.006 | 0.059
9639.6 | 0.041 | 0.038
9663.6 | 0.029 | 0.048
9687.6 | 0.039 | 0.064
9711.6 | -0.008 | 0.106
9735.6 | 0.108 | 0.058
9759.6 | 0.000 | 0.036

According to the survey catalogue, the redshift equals 0.277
